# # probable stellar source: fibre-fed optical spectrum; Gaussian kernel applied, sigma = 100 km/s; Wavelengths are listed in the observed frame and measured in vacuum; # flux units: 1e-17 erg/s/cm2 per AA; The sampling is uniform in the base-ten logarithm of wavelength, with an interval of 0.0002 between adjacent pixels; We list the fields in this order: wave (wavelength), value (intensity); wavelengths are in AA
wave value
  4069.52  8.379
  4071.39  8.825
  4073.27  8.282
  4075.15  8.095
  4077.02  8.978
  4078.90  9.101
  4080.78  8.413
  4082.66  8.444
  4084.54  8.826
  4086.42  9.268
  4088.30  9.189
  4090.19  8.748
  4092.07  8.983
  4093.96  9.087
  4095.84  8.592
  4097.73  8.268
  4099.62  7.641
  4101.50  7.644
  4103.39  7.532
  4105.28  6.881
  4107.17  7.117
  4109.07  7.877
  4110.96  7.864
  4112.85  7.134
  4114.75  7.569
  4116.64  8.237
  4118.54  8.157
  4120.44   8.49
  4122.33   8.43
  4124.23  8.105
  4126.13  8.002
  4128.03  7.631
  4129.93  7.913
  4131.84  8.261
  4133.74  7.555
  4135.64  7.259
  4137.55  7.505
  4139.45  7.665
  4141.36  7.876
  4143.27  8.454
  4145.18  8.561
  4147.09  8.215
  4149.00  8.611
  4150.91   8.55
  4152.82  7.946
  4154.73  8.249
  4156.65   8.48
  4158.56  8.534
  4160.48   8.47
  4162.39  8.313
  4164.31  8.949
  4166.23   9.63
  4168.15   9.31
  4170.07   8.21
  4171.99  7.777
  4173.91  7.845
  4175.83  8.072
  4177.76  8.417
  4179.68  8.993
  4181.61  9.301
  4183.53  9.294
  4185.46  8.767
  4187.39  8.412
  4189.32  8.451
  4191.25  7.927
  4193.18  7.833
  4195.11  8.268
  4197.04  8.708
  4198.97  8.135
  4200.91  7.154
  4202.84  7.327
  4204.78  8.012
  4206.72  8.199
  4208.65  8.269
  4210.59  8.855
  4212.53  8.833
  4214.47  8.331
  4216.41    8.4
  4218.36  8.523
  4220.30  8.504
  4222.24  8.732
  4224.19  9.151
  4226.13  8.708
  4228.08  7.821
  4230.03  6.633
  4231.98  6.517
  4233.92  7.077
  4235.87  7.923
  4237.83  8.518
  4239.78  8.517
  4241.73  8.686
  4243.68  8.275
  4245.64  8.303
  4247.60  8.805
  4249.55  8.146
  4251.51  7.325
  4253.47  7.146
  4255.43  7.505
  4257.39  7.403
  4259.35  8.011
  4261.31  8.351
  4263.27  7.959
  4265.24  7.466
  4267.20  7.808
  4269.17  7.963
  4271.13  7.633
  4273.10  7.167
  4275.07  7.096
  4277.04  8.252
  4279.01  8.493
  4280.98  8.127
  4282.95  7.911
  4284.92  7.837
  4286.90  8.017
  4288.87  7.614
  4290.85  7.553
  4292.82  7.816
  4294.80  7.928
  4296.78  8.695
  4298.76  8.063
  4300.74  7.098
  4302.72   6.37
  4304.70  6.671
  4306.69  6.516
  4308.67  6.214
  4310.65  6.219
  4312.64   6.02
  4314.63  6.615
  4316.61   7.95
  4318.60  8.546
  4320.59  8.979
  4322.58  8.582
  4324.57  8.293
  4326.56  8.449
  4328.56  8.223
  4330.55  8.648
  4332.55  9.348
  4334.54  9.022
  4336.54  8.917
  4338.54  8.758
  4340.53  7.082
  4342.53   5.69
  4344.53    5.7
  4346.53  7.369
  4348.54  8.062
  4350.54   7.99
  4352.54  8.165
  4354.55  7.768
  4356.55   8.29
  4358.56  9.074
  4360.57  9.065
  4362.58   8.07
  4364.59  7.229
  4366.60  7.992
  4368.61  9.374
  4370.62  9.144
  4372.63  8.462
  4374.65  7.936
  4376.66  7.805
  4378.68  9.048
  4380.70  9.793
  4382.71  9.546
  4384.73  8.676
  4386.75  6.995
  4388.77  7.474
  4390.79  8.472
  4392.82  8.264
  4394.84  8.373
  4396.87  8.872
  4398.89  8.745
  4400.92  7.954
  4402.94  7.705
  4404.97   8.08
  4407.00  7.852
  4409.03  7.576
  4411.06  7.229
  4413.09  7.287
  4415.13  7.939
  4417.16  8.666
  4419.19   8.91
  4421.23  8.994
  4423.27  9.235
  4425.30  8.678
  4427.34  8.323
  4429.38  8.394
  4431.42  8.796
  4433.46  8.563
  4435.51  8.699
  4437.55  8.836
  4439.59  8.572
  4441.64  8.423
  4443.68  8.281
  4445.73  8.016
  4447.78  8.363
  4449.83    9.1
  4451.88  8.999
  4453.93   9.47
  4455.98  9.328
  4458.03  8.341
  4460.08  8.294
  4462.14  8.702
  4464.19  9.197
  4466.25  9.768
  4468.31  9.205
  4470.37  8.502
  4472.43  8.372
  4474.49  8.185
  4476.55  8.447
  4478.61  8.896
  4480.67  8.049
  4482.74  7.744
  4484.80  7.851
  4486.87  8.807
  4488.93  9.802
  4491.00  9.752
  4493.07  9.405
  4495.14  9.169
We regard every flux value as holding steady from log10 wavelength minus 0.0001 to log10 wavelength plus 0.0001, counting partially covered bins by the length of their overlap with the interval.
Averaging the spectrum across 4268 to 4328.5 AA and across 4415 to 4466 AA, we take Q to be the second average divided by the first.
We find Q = 1.14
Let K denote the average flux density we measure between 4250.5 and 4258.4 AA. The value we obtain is 7.35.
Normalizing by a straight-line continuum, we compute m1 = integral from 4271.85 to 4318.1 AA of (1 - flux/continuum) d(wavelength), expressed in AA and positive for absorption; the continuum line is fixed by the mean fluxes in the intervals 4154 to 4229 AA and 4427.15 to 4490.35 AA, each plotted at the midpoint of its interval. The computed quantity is 6.0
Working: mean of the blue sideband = 8.44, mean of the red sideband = 8.67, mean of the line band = 7.41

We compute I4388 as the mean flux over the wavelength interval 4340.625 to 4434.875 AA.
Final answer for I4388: 8.2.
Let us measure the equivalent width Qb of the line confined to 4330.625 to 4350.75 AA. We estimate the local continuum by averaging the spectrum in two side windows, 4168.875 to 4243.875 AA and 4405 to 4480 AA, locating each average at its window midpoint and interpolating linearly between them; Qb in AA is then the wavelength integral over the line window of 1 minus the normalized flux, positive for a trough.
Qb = 1.4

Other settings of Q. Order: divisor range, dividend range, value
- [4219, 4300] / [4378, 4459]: 1.07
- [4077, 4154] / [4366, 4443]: 1.03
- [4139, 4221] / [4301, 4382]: 0.95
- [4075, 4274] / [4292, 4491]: 1.01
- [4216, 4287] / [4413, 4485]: 1.08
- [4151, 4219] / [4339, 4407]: 0.97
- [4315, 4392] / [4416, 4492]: 1.06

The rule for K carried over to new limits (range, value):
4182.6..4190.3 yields 8.72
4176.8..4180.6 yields 8.71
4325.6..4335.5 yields 8.74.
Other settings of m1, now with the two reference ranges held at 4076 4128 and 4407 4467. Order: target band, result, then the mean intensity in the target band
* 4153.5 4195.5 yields -1.1 AA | 8.52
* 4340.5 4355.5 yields 2.2 AA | 7.23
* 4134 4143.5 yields 0.7 AA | 7.68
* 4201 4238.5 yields 1.1 AA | 8.1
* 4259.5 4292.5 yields 2.3 AA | 7.83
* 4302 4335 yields 3.0 AA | 7.68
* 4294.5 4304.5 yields 1.1 AA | 7.53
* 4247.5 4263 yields 1.1 AA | 7.79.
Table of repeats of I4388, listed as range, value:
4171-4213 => 8.31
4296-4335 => 7.7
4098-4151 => 7.88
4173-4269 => 8.15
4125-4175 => 8.22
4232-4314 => 7.65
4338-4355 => 7.35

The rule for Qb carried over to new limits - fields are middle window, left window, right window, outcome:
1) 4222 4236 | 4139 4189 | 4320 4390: 1.1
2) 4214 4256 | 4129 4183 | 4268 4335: -0.3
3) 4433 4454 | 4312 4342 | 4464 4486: -0.4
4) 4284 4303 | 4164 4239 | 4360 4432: 1.3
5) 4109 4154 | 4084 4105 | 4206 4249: 2.2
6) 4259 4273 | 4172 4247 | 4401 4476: 0.8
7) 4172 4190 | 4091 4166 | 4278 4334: -1.3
